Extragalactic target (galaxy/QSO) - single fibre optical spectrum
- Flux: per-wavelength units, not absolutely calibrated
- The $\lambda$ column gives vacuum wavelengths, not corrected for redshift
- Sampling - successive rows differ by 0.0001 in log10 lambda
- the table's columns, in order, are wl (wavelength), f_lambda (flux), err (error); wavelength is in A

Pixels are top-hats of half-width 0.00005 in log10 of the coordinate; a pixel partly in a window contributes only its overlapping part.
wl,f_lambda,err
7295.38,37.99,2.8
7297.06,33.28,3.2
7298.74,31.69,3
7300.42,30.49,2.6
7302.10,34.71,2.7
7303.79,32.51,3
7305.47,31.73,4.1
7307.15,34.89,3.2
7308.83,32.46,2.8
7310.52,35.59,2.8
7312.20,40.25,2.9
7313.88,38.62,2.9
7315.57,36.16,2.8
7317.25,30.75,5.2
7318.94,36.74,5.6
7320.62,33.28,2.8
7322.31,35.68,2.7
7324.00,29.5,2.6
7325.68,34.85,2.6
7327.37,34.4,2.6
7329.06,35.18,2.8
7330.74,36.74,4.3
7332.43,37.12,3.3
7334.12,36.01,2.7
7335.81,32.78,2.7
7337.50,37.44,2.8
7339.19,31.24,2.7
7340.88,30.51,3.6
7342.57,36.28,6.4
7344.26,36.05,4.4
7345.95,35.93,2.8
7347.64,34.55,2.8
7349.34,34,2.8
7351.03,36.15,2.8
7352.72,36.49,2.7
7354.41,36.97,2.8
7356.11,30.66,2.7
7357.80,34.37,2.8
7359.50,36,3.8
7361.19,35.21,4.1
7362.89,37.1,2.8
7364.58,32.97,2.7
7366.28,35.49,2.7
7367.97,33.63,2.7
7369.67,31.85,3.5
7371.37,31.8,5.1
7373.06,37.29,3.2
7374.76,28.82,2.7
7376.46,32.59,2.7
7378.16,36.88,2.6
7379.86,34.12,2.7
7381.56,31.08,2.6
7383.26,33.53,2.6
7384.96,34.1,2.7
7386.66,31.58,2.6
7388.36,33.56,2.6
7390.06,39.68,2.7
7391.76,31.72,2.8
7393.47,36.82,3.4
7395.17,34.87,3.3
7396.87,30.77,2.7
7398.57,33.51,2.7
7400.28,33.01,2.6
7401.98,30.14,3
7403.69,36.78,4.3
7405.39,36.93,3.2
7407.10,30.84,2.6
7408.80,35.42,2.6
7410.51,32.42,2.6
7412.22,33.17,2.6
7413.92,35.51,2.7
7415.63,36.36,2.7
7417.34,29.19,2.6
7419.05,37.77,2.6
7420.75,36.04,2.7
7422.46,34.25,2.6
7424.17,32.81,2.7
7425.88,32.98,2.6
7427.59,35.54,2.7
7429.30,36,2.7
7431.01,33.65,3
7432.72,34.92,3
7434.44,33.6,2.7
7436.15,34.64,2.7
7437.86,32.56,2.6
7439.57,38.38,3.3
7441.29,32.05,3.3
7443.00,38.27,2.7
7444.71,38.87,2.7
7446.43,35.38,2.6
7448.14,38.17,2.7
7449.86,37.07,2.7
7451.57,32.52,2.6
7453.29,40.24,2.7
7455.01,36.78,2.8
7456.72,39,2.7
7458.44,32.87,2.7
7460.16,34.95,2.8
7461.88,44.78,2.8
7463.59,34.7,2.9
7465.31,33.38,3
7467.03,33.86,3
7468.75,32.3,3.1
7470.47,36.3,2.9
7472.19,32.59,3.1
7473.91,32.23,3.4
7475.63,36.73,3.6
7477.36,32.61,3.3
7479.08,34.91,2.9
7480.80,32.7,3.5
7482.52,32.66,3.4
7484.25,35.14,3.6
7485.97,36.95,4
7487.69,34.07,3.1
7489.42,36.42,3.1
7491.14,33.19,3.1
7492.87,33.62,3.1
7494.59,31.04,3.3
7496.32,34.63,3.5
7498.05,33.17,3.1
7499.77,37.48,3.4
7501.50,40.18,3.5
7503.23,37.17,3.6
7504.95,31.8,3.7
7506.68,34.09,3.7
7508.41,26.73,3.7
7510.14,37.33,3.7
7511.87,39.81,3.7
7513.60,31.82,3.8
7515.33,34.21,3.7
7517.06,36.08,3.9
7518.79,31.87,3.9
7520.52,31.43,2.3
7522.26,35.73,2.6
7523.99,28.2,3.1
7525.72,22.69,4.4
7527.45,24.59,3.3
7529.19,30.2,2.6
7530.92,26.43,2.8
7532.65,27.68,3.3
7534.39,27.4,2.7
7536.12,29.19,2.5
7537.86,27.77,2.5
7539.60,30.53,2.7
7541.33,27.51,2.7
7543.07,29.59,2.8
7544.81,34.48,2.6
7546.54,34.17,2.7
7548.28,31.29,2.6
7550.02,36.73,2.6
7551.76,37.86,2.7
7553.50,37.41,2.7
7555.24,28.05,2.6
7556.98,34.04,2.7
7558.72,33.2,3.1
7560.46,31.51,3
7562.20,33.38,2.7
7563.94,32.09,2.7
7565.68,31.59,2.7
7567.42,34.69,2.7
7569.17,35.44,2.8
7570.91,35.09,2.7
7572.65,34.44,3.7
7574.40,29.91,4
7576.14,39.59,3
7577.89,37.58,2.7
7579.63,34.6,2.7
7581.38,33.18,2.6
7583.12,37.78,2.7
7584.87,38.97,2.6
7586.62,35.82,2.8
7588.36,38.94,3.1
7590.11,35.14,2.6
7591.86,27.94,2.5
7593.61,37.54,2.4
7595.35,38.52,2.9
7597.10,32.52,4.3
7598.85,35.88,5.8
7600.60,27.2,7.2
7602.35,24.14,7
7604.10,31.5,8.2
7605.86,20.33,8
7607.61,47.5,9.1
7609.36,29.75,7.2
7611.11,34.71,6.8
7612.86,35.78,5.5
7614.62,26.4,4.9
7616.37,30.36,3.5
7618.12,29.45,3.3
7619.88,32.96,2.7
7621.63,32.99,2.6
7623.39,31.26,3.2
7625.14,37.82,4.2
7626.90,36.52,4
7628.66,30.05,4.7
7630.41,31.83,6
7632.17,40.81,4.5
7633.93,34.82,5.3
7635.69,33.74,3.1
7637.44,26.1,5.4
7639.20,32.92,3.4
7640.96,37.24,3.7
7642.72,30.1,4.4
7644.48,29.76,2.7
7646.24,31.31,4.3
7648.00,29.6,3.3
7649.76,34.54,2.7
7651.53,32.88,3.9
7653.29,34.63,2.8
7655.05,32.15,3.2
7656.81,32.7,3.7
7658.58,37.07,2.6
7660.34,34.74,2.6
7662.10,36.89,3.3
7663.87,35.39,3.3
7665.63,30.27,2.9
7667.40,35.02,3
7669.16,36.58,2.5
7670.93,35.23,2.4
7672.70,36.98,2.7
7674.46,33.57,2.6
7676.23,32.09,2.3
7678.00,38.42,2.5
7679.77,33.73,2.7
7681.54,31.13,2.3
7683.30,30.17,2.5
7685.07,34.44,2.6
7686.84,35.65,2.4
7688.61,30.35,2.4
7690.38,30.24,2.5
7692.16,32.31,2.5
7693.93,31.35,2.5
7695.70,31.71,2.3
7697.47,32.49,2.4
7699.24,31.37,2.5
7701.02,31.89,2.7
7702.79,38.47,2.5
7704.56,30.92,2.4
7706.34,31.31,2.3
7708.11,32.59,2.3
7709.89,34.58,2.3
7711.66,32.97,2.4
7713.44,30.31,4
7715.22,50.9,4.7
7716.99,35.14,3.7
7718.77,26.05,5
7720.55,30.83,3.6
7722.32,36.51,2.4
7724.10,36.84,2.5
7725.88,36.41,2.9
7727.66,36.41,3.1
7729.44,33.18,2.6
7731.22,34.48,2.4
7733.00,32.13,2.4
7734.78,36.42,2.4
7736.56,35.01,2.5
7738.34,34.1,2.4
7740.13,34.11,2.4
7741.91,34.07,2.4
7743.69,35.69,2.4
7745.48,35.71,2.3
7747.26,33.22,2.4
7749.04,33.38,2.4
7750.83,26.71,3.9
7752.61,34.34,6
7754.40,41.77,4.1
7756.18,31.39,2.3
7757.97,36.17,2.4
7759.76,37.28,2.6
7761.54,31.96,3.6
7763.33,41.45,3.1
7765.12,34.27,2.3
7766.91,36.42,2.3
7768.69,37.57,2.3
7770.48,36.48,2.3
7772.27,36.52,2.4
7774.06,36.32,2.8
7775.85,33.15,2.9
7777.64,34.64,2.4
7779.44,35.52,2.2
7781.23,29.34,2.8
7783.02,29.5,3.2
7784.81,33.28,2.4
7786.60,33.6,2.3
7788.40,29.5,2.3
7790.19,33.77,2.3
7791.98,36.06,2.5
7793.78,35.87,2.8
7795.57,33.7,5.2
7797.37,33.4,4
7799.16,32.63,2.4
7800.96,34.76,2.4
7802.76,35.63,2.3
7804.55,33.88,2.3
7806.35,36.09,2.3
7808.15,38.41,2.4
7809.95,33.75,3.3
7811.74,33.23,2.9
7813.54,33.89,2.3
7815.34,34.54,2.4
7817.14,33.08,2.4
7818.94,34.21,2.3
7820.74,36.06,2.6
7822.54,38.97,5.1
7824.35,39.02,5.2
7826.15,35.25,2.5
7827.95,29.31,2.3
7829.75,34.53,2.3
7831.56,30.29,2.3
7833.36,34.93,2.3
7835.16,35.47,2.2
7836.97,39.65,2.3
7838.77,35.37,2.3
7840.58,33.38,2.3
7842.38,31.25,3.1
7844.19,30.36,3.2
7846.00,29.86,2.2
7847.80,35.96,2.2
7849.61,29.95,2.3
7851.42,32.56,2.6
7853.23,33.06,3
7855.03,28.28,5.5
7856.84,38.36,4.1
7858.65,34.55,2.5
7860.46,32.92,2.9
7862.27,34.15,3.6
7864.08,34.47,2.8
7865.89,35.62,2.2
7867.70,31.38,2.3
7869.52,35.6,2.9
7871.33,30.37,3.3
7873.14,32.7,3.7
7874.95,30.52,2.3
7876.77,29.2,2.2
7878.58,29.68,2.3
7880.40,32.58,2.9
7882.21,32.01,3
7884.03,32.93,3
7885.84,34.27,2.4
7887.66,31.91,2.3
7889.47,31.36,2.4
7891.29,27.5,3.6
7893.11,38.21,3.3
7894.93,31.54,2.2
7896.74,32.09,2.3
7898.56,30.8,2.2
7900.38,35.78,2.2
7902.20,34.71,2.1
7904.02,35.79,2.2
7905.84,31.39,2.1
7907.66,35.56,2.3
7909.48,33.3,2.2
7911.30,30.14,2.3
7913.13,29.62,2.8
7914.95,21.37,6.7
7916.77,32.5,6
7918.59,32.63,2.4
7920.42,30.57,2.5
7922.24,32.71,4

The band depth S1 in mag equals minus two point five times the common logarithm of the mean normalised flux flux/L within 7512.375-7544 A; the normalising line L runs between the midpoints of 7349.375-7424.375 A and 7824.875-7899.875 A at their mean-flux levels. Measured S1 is 0.14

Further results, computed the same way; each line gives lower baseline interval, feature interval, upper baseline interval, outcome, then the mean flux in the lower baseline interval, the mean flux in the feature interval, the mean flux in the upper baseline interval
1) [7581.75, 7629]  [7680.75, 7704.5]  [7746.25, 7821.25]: 0.048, 33.3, 32.4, 34.4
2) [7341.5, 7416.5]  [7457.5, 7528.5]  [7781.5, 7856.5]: 0.010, 34.2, 33.8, 33.8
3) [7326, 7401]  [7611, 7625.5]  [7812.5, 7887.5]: 0.057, 34.3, 32.1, 33.4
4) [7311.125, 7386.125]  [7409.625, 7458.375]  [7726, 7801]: -0.022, 34.6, 35.3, 34.4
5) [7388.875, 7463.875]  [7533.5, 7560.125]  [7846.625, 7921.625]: 0.081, 35.1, 31.9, 32.4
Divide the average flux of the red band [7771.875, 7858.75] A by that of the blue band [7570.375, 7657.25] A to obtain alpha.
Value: 1.02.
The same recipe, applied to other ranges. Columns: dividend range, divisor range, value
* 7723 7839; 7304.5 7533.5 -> 1.01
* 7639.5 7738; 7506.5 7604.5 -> 1.03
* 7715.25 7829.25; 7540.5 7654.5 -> 1.04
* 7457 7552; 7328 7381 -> 0.96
